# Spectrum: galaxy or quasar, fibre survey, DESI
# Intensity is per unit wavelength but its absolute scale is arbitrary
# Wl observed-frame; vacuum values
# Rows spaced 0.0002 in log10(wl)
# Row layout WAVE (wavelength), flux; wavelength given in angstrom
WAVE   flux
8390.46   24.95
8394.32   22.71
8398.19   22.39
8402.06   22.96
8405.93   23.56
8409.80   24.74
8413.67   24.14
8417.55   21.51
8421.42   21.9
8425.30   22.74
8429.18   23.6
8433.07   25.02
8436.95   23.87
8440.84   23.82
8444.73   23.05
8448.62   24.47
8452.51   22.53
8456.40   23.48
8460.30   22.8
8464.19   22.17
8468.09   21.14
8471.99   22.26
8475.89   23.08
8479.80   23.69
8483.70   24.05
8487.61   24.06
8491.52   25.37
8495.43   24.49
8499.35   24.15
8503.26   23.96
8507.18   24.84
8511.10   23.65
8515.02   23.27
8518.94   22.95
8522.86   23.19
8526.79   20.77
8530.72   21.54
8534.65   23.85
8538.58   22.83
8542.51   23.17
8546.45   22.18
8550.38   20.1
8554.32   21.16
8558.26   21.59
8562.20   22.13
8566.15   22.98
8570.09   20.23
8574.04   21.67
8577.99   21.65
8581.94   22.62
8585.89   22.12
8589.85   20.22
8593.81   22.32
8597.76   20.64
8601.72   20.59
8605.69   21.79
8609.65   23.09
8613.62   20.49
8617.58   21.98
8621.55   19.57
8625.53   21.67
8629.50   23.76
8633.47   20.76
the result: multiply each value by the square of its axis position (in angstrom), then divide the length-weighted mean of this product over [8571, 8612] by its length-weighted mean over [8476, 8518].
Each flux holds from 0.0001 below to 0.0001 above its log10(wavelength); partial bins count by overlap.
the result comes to 0.9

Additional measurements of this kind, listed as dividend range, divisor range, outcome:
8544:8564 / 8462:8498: 0.93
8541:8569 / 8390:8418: 0.97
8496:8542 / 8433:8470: 1.02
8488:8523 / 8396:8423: 1.07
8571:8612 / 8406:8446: 0.96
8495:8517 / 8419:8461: 1.04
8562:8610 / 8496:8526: 0.93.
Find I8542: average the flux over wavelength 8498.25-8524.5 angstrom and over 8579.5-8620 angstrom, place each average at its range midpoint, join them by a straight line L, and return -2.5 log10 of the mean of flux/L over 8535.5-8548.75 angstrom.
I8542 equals 0.010 mag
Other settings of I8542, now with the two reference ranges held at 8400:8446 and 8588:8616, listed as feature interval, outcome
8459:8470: 0.045 mag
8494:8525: -0.065 mag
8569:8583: 0.004 mag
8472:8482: -0.019 mag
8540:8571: 0.005 mag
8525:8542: -0.011 mag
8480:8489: -0.060 mag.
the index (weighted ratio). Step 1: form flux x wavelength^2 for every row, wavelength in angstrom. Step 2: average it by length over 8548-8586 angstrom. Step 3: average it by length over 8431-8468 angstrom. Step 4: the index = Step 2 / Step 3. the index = 0.95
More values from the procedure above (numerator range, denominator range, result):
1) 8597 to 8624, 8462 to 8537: 0.93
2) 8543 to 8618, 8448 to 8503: 0.94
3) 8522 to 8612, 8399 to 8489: 0.97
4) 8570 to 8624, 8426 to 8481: 0.95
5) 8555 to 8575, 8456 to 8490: 0.96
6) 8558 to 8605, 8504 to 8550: 0.96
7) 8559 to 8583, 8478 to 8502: 0.92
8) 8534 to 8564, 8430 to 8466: 0.96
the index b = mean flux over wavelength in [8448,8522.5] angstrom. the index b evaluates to 23.5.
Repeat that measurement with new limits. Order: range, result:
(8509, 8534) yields 22.6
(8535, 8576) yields 21.9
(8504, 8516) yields 24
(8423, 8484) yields 23.2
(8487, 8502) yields 24.5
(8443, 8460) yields 23.3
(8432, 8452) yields 23.9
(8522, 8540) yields 22.4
